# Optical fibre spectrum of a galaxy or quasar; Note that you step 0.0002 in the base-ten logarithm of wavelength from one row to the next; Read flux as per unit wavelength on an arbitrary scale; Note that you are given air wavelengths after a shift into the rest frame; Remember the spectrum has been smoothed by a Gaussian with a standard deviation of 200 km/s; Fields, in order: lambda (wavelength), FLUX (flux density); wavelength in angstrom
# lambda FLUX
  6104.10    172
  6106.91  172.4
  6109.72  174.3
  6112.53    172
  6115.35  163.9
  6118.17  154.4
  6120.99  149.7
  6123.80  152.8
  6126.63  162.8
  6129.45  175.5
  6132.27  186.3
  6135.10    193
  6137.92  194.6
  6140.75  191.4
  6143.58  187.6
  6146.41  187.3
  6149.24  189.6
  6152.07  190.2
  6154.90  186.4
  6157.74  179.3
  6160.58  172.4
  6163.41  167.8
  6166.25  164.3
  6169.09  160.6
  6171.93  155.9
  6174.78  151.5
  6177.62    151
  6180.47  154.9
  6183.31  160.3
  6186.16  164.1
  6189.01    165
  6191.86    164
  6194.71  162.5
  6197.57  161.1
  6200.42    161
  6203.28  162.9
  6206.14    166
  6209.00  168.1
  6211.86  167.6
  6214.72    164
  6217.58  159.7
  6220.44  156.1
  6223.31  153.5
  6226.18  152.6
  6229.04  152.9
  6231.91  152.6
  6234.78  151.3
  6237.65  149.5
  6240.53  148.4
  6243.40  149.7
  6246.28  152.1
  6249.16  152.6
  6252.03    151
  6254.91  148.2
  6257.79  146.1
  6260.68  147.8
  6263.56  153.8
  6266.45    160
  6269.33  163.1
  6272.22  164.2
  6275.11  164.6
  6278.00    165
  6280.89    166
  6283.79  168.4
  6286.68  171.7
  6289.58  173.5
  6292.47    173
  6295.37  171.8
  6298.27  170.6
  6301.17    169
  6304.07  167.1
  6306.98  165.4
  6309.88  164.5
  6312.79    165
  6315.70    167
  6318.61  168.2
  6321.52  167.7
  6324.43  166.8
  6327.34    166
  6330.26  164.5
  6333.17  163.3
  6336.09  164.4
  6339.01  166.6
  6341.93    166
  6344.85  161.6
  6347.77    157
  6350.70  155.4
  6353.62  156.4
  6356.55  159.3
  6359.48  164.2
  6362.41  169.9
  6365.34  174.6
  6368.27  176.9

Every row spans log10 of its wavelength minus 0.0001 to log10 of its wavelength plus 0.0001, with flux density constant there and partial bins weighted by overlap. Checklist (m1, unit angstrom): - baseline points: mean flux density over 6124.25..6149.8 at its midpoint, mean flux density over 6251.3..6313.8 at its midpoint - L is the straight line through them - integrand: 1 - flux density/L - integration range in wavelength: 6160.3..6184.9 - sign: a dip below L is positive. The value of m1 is 2.70 angstrom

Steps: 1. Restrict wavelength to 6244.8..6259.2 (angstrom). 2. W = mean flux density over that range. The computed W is 150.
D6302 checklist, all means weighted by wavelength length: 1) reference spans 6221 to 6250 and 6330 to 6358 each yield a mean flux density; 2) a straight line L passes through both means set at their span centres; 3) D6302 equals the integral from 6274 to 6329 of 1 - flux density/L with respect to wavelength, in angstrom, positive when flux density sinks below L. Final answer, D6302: -3.66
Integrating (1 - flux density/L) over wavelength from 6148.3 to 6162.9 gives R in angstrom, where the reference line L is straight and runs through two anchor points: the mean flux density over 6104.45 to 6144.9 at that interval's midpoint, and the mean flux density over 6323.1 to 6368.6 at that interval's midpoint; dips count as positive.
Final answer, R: -0.9 angstrom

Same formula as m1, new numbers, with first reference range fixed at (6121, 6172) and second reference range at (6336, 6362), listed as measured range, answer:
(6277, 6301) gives -0.6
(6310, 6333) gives -0.4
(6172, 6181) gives 1.1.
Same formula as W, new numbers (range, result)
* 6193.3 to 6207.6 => 163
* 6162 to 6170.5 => 164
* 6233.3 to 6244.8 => 150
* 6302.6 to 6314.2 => 165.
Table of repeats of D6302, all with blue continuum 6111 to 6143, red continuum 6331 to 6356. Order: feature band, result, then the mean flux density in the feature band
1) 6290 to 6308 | -0.67 angstrom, 170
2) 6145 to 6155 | -0.99 angstrom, 189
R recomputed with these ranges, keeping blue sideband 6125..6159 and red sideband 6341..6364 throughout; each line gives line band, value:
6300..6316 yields 0.00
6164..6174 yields 1.19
